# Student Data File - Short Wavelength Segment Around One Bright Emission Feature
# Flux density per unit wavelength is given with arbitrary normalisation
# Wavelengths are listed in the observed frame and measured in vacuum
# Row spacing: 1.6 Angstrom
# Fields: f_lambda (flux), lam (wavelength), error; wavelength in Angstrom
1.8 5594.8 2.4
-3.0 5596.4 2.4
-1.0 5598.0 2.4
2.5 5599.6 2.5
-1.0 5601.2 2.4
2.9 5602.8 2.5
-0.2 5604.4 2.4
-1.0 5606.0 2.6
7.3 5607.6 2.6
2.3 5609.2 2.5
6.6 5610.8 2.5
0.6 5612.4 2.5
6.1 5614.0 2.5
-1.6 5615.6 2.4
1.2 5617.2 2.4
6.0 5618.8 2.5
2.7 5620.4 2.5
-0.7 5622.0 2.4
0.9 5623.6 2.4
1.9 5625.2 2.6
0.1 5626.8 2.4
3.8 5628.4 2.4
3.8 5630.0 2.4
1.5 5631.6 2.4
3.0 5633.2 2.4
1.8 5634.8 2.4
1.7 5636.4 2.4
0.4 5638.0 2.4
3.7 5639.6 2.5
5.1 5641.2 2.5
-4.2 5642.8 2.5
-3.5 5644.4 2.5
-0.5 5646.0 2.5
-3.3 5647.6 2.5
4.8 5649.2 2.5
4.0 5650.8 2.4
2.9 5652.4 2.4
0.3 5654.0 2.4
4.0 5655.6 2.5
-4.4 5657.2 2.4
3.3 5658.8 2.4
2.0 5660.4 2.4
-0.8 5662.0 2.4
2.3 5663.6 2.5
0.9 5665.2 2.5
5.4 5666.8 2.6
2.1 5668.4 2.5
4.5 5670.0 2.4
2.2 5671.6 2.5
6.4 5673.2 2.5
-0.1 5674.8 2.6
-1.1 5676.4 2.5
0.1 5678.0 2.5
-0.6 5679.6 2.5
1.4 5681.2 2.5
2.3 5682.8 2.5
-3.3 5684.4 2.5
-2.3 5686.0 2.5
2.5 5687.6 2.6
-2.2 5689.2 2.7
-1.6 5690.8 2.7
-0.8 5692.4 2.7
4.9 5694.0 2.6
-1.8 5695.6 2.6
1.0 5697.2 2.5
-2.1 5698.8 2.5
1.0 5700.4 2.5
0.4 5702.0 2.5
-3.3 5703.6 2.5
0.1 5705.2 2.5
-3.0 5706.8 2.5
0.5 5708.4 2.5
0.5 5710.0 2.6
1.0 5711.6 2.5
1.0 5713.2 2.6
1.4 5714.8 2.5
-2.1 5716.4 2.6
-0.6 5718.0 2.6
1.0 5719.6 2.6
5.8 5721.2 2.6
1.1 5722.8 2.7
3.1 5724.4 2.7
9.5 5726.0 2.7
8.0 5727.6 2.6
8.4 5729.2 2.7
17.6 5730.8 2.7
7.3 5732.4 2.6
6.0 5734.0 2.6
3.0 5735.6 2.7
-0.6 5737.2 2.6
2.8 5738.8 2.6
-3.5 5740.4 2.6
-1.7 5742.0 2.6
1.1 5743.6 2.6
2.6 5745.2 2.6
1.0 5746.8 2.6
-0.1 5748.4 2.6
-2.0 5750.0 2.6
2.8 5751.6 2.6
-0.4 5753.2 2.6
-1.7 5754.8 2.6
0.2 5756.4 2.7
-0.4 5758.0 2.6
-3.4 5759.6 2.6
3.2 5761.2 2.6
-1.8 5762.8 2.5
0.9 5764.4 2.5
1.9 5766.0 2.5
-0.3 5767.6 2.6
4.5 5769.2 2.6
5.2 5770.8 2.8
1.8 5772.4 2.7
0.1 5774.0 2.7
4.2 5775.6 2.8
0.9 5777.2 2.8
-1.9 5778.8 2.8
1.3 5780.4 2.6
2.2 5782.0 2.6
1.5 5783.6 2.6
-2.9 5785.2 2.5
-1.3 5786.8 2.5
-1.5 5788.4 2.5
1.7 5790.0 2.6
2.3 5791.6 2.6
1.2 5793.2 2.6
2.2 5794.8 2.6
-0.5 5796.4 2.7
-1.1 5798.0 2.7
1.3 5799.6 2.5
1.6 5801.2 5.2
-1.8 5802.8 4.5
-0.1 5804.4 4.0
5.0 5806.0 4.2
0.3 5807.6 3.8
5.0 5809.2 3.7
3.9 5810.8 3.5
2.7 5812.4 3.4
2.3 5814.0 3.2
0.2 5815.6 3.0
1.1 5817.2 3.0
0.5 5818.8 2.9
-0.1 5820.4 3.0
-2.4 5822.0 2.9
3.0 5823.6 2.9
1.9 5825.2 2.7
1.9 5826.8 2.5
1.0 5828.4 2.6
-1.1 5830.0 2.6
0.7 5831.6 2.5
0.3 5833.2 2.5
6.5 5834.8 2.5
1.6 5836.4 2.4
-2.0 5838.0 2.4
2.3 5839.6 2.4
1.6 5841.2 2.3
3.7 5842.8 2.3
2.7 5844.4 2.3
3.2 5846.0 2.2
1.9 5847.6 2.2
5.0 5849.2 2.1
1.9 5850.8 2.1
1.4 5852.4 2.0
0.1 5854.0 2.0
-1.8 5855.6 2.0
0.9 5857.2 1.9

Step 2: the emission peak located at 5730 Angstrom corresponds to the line [O II]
